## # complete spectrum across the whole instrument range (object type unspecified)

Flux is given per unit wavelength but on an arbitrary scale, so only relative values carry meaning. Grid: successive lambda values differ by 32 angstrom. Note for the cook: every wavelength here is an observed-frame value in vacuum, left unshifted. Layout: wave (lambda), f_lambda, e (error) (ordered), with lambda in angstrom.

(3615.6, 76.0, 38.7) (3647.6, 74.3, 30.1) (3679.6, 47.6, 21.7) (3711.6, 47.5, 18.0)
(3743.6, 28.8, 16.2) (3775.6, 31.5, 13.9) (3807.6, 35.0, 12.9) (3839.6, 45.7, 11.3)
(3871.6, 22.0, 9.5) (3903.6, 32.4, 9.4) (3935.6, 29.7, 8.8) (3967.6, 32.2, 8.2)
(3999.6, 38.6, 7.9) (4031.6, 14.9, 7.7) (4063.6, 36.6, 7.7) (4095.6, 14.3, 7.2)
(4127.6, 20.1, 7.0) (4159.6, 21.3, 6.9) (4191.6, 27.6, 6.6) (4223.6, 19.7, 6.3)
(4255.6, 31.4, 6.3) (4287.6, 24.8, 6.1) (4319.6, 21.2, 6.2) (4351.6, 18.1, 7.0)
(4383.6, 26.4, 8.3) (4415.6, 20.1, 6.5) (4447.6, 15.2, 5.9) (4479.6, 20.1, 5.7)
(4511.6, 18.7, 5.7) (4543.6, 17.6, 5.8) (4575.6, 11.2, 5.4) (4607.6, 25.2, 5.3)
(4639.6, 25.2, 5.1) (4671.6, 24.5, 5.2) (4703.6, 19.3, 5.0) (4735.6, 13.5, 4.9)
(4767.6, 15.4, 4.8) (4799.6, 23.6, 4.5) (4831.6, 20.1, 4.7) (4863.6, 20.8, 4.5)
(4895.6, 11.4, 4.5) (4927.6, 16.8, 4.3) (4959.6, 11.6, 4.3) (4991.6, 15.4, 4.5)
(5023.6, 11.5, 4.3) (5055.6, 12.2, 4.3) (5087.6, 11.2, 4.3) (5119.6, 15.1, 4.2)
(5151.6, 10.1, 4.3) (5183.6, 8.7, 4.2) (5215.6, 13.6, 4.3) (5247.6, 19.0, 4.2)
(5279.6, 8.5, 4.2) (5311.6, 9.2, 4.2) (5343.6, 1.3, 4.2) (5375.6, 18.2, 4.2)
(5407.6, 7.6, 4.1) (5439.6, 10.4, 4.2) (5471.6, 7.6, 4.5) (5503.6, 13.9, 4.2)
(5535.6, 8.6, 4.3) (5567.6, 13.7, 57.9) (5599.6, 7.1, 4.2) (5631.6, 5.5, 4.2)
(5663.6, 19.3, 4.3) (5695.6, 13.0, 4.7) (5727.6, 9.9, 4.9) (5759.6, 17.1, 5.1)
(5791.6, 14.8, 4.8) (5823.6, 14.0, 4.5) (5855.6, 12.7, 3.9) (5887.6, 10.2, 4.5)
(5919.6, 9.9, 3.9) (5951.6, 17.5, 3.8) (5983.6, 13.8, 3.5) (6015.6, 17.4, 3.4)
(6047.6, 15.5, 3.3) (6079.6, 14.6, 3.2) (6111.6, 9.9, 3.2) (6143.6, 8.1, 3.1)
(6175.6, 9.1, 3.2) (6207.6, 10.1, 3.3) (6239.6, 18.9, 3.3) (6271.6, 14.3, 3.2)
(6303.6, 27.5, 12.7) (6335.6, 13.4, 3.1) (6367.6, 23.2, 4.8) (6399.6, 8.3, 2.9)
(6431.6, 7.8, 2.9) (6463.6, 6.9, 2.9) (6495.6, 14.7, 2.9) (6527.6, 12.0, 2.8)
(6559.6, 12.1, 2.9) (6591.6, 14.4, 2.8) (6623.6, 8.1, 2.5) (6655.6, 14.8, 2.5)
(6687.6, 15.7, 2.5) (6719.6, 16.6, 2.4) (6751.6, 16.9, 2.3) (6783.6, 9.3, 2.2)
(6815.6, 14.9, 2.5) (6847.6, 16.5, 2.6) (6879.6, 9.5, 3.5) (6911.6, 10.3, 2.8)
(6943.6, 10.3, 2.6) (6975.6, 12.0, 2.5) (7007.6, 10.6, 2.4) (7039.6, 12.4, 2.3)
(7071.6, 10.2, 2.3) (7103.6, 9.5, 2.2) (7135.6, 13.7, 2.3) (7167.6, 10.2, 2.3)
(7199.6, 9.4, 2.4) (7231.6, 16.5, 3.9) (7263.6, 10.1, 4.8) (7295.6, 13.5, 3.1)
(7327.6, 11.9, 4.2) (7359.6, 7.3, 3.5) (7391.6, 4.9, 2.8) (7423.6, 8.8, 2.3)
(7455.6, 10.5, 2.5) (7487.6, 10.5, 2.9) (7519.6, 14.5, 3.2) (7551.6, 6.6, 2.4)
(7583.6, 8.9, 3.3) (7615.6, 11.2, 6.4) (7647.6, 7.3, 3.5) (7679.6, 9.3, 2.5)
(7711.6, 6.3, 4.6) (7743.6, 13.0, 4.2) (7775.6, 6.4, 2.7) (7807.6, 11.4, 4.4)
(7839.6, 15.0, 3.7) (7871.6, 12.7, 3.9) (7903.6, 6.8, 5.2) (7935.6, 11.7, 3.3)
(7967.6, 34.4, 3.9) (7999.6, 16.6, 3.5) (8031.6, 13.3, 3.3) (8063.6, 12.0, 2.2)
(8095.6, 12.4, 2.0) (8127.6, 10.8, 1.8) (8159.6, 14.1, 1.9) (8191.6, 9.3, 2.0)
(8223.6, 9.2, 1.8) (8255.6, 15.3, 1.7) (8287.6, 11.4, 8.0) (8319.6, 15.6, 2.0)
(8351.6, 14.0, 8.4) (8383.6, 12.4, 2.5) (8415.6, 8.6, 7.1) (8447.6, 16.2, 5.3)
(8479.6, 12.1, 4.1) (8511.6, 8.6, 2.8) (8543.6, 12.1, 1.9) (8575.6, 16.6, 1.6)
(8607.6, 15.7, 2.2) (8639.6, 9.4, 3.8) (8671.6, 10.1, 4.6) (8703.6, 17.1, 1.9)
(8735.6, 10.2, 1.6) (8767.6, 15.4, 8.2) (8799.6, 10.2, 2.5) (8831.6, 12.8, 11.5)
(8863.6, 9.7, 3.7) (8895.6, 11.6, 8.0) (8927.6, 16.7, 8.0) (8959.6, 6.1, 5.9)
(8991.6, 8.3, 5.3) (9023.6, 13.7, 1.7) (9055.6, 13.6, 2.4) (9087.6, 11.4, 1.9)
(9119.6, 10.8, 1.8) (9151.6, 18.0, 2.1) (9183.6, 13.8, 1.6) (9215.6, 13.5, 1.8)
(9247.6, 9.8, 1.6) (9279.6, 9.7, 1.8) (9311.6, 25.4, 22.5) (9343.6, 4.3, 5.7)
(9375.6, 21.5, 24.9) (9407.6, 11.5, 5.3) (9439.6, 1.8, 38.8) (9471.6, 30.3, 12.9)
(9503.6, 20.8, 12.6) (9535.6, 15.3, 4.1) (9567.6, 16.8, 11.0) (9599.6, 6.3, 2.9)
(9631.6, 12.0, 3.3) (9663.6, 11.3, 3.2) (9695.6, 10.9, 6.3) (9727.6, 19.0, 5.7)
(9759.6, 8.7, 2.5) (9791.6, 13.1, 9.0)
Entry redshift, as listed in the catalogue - 1.140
